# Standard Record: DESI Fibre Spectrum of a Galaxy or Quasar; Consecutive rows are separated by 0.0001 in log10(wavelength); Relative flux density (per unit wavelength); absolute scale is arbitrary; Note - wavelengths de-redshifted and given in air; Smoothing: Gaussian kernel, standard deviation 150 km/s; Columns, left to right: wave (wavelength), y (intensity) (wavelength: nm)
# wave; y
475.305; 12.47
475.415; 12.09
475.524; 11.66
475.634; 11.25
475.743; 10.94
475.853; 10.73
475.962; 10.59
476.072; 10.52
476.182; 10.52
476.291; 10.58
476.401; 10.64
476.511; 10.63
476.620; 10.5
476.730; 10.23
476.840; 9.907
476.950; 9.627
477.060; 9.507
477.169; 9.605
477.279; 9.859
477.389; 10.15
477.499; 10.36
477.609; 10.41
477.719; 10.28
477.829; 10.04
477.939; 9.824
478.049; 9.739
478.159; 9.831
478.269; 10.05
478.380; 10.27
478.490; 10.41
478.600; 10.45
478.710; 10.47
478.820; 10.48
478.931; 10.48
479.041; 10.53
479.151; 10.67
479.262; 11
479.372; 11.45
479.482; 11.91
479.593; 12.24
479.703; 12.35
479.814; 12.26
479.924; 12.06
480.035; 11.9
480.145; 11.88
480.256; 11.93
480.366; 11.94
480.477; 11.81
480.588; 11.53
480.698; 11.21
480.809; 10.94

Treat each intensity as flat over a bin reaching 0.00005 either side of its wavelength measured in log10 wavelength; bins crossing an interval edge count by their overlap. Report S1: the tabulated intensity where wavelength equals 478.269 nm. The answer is 10.05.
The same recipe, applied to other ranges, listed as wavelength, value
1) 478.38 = 10.27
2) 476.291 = 10.58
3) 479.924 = 12.06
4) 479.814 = 12.26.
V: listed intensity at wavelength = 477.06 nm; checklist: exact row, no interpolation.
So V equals 9.507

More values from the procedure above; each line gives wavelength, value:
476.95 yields 9.627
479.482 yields 11.91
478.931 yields 10.48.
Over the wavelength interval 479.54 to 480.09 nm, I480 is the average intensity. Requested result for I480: 12.2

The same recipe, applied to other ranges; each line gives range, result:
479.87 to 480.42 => 11.9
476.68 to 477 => 9.91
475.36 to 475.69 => 11.7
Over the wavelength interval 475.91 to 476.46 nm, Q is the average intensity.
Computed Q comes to 10.6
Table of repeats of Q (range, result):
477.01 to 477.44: 9.79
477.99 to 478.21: 9.79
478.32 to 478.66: 10.4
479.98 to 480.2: 11.9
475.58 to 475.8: 11.1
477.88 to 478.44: 9.94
